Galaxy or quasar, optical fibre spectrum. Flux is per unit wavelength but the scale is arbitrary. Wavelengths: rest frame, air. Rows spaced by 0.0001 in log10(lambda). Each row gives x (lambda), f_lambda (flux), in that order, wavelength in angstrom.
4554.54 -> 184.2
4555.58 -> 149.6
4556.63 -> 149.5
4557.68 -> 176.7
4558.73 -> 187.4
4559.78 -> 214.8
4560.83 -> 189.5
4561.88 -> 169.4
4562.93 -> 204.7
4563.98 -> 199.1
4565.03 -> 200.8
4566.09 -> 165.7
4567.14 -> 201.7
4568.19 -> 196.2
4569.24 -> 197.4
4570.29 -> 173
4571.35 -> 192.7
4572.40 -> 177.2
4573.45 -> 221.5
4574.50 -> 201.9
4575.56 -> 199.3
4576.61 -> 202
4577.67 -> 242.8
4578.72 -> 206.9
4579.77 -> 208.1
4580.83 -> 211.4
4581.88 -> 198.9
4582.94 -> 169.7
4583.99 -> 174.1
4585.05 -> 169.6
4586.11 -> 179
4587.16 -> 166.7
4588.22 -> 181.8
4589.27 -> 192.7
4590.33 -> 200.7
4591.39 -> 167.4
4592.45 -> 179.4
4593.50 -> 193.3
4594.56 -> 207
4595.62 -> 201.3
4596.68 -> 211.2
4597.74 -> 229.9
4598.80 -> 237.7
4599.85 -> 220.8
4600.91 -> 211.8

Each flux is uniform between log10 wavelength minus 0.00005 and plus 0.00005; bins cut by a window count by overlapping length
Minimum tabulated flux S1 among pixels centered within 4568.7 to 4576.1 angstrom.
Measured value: 173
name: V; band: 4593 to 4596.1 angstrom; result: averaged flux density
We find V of 200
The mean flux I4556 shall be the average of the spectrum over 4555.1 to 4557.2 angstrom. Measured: 150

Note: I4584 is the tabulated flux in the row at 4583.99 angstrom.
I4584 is 174.1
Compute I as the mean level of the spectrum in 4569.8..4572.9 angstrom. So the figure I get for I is 181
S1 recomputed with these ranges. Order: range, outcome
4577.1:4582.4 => 198.9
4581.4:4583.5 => 169.7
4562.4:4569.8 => 165.7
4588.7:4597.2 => 167.4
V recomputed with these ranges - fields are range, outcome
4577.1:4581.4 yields 217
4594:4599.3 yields 217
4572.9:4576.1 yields 207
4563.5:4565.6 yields 199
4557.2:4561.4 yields 192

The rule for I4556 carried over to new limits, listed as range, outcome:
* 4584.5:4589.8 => 178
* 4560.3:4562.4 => 180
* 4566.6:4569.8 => 198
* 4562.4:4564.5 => 202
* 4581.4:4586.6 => 178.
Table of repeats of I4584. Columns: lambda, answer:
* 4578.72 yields 206.9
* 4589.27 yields 192.7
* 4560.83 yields 189.5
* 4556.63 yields 149.5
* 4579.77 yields 208.1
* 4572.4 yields 177.2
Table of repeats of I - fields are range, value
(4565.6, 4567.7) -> 185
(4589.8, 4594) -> 185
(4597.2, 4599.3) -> 233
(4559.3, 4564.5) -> 195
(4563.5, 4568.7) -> 192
